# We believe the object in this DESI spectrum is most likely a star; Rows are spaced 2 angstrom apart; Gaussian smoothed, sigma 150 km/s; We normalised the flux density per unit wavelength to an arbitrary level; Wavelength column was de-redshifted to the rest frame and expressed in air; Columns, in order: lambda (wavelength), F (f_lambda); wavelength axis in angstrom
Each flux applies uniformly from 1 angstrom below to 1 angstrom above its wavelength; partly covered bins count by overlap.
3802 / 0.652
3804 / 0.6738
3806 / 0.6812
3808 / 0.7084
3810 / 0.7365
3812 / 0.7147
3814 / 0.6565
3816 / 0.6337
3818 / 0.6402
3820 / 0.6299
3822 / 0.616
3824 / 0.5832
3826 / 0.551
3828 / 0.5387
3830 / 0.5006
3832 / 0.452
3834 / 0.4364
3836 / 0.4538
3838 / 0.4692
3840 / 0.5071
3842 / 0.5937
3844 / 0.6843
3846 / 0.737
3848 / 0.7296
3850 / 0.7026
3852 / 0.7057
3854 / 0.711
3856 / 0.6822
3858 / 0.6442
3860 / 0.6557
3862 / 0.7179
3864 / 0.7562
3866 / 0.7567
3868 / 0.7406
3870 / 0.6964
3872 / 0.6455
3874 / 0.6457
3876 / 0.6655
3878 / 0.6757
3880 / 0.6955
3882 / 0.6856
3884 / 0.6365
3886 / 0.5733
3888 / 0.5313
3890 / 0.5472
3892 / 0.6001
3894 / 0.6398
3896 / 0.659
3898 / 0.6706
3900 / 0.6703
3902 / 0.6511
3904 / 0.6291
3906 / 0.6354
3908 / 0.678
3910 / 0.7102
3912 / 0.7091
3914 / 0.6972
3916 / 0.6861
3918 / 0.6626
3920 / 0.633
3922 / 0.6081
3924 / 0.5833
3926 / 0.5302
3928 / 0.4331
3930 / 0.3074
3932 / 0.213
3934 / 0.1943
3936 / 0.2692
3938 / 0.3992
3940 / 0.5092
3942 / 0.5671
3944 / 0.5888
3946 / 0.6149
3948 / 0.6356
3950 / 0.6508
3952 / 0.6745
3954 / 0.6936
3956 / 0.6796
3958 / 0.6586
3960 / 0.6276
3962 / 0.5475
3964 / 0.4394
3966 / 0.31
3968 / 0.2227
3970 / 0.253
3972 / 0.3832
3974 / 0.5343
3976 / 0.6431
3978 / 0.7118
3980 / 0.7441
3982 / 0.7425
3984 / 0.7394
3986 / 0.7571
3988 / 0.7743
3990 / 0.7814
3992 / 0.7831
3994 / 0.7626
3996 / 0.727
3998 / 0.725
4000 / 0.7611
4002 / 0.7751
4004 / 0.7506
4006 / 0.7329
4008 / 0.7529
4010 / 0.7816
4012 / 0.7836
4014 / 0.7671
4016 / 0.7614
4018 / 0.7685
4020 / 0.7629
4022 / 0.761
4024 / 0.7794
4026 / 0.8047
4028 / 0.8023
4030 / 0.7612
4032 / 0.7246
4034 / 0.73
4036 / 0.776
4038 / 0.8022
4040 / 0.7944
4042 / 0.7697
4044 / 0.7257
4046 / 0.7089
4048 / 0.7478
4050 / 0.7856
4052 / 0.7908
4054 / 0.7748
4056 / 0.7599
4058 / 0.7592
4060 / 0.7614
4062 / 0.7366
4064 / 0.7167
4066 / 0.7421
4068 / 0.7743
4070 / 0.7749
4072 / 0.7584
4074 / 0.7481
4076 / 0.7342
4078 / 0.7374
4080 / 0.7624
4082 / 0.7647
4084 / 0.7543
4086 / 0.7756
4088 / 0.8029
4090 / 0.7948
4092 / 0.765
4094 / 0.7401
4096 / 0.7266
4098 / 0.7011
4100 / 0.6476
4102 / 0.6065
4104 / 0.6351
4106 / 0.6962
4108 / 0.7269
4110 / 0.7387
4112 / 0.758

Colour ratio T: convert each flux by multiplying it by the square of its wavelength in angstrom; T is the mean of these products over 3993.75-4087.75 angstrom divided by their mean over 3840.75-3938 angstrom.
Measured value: 1.3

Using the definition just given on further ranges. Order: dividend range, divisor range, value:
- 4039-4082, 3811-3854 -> 1.41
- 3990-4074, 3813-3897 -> 1.33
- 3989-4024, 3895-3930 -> 1.27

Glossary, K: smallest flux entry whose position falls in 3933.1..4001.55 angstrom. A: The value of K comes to 0.1943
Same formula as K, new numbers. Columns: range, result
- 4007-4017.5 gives 0.7529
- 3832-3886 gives 0.4364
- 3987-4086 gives 0.7089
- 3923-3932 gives 0.213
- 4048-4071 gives 0.7167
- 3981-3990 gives 0.7394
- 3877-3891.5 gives 0.5313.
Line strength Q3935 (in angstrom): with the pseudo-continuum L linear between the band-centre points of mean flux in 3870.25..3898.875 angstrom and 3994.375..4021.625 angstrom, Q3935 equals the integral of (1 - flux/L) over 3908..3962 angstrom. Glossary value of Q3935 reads 9.8 angstrom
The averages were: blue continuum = 0.635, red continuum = 0.758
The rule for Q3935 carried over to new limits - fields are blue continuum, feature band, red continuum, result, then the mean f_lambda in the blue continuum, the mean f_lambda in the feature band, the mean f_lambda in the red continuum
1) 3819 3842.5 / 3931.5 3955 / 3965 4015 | 4.5 angstrom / 0.526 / 0.507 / 0.668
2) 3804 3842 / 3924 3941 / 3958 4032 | 7.3 angstrom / 0.586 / 0.37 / 0.681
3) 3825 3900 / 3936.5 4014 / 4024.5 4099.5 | 7.5 angstrom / 0.63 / 0.637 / 0.759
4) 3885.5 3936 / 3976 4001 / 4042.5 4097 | -3.2 angstrom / 0.572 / 0.746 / 0.757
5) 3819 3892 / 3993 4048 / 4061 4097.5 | -3.0 angstrom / 0.626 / 0.761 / 0.755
